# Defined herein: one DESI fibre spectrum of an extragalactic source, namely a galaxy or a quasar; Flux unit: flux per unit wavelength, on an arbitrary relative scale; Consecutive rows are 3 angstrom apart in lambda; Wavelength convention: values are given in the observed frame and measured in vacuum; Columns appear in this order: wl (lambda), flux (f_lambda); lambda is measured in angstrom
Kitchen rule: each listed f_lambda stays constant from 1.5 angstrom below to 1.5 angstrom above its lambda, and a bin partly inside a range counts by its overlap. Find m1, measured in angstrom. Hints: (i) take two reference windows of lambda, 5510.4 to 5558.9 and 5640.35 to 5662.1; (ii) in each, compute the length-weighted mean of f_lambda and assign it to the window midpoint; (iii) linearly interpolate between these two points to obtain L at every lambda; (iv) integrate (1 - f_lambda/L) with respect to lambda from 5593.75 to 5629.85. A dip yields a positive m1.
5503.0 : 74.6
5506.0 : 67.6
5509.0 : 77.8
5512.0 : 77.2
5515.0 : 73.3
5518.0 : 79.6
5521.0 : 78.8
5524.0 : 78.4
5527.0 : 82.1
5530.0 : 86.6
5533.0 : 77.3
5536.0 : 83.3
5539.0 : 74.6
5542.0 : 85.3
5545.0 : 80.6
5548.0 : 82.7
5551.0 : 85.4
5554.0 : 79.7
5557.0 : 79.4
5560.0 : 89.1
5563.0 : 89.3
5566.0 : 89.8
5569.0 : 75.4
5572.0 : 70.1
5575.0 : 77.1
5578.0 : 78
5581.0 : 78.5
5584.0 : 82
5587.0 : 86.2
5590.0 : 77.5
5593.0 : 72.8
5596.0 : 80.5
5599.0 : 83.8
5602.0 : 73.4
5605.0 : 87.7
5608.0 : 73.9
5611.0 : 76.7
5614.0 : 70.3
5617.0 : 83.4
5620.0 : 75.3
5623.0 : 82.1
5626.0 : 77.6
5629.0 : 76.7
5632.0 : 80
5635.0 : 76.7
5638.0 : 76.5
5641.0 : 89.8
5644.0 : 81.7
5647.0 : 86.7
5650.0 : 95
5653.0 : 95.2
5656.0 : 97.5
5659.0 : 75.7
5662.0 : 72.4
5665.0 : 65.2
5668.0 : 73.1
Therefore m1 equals 2.9 angstrom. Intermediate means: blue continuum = 80.3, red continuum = 87.6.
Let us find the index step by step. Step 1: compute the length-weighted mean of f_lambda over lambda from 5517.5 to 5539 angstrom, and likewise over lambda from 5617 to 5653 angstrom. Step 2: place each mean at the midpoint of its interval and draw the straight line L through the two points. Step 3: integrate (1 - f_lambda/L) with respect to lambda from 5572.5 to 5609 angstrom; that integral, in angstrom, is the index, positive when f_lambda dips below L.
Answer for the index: 1.09 angstrom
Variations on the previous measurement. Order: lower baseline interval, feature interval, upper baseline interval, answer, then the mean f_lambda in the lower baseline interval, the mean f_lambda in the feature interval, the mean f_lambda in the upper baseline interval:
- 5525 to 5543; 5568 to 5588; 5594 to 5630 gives 0.40 angstrom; 81.3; 78.1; 78.4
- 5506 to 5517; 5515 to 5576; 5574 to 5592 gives -2.97 angstrom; 75.1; 81.1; 79.8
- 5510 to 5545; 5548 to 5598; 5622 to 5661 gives 0.34 angstrom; 79.7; 80.8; 83.8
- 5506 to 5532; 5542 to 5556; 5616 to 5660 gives -0.46 angstrom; 78.5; 82.3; 83.4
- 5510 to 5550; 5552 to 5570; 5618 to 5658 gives -0.66 angstrom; 80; 84.1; 83.8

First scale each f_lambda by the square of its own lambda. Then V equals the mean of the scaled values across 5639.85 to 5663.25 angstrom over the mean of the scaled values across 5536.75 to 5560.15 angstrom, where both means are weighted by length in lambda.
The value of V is 1.10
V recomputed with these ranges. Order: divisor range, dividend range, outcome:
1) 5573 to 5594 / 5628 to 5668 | 1.06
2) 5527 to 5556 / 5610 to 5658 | 1.04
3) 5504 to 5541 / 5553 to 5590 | 1.06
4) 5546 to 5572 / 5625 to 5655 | 1.04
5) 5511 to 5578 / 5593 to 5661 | 1.04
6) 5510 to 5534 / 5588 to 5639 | 1.02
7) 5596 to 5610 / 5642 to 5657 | 1.16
